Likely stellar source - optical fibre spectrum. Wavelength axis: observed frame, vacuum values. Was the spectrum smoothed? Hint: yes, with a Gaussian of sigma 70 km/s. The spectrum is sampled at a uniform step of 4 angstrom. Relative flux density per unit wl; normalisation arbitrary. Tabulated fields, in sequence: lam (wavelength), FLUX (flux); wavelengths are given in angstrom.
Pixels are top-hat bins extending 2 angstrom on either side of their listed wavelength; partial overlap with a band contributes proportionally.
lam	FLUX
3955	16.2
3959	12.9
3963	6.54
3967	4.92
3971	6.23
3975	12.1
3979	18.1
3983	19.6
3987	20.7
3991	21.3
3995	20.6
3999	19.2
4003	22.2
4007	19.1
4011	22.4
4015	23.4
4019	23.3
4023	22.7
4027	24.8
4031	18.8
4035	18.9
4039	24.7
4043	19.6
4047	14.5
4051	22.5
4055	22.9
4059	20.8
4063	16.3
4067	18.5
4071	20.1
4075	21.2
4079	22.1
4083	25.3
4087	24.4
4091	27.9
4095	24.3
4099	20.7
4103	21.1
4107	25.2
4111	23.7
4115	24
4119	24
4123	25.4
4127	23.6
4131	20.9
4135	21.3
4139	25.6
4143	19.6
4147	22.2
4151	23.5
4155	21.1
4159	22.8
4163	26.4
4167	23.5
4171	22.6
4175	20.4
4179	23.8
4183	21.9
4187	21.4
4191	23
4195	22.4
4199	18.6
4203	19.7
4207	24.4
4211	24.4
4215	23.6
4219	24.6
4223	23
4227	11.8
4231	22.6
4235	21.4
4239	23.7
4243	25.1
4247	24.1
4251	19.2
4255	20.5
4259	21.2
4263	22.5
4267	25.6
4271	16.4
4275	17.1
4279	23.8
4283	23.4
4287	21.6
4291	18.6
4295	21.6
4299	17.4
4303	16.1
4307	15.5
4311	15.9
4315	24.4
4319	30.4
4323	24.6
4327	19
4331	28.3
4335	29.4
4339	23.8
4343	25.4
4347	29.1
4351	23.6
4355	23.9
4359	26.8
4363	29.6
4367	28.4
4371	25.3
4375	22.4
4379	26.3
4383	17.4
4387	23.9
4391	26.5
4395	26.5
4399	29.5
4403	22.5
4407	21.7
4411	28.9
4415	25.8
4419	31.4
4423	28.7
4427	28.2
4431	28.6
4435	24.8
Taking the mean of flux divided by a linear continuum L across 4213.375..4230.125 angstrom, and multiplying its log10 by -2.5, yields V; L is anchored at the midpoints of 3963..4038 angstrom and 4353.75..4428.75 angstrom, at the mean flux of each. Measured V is 0.10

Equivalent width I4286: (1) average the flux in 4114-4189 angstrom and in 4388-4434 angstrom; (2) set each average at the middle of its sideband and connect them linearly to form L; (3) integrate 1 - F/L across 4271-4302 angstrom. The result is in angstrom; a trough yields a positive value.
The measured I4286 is 6.08 angstrom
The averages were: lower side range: 22.8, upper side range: 27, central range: 20.1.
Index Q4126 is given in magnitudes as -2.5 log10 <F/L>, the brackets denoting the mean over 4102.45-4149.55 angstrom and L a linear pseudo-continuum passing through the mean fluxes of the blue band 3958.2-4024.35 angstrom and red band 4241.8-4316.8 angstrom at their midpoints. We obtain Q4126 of -0.22 mag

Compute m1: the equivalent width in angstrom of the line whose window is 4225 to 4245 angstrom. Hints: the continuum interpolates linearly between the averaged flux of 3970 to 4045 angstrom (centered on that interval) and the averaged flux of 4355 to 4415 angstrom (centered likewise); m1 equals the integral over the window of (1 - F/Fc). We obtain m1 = 2.0 angstrom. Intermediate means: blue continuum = 20.1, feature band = 20.9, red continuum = 25.4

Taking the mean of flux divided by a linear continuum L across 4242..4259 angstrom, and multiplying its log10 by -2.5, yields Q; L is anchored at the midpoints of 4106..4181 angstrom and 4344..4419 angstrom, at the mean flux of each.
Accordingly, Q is 0.11 mag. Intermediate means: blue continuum 23.1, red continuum 25.6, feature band 21.9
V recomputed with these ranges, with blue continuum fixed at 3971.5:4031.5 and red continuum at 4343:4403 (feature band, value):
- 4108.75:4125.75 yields -0.11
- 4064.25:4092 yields -0.05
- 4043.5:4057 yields 0.05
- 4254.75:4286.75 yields 0.13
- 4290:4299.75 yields 0.25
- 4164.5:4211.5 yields 0.04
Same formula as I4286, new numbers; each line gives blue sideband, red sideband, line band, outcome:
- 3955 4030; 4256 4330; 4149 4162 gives -2.19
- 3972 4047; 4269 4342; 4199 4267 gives -2.37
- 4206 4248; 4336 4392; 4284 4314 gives 6.82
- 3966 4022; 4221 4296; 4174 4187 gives -1.07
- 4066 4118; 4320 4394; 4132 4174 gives 1.47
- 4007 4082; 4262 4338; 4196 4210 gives 0.10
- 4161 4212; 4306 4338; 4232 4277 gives 2.97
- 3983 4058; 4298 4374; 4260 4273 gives 1.10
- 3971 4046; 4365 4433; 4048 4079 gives 1.09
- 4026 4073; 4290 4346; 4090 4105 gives -1.98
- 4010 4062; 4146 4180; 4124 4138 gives 0.05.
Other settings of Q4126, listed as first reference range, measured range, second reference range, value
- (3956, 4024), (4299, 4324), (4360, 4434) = 0.176 mag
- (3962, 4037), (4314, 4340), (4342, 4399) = -0.050 mag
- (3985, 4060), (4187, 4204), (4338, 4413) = 0.107 mag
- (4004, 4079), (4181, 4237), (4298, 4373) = 0.053 mag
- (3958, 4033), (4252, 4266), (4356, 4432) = 0.089 mag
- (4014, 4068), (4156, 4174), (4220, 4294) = -0.118 mag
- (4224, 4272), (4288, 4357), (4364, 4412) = 0.026 mag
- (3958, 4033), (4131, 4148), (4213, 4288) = -0.104 mag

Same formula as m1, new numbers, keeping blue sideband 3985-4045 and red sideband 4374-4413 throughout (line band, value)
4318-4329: -0.1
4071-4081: 0.3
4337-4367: -2.4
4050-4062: 0.1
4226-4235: 1.8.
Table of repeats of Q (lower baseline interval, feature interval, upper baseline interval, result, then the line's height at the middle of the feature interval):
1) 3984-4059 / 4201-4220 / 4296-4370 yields -0.02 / 22.9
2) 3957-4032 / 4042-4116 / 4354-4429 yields -0.12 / 19.6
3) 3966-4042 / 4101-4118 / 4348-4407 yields -0.13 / 20.9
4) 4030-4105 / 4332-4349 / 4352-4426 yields -0.08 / 25.2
